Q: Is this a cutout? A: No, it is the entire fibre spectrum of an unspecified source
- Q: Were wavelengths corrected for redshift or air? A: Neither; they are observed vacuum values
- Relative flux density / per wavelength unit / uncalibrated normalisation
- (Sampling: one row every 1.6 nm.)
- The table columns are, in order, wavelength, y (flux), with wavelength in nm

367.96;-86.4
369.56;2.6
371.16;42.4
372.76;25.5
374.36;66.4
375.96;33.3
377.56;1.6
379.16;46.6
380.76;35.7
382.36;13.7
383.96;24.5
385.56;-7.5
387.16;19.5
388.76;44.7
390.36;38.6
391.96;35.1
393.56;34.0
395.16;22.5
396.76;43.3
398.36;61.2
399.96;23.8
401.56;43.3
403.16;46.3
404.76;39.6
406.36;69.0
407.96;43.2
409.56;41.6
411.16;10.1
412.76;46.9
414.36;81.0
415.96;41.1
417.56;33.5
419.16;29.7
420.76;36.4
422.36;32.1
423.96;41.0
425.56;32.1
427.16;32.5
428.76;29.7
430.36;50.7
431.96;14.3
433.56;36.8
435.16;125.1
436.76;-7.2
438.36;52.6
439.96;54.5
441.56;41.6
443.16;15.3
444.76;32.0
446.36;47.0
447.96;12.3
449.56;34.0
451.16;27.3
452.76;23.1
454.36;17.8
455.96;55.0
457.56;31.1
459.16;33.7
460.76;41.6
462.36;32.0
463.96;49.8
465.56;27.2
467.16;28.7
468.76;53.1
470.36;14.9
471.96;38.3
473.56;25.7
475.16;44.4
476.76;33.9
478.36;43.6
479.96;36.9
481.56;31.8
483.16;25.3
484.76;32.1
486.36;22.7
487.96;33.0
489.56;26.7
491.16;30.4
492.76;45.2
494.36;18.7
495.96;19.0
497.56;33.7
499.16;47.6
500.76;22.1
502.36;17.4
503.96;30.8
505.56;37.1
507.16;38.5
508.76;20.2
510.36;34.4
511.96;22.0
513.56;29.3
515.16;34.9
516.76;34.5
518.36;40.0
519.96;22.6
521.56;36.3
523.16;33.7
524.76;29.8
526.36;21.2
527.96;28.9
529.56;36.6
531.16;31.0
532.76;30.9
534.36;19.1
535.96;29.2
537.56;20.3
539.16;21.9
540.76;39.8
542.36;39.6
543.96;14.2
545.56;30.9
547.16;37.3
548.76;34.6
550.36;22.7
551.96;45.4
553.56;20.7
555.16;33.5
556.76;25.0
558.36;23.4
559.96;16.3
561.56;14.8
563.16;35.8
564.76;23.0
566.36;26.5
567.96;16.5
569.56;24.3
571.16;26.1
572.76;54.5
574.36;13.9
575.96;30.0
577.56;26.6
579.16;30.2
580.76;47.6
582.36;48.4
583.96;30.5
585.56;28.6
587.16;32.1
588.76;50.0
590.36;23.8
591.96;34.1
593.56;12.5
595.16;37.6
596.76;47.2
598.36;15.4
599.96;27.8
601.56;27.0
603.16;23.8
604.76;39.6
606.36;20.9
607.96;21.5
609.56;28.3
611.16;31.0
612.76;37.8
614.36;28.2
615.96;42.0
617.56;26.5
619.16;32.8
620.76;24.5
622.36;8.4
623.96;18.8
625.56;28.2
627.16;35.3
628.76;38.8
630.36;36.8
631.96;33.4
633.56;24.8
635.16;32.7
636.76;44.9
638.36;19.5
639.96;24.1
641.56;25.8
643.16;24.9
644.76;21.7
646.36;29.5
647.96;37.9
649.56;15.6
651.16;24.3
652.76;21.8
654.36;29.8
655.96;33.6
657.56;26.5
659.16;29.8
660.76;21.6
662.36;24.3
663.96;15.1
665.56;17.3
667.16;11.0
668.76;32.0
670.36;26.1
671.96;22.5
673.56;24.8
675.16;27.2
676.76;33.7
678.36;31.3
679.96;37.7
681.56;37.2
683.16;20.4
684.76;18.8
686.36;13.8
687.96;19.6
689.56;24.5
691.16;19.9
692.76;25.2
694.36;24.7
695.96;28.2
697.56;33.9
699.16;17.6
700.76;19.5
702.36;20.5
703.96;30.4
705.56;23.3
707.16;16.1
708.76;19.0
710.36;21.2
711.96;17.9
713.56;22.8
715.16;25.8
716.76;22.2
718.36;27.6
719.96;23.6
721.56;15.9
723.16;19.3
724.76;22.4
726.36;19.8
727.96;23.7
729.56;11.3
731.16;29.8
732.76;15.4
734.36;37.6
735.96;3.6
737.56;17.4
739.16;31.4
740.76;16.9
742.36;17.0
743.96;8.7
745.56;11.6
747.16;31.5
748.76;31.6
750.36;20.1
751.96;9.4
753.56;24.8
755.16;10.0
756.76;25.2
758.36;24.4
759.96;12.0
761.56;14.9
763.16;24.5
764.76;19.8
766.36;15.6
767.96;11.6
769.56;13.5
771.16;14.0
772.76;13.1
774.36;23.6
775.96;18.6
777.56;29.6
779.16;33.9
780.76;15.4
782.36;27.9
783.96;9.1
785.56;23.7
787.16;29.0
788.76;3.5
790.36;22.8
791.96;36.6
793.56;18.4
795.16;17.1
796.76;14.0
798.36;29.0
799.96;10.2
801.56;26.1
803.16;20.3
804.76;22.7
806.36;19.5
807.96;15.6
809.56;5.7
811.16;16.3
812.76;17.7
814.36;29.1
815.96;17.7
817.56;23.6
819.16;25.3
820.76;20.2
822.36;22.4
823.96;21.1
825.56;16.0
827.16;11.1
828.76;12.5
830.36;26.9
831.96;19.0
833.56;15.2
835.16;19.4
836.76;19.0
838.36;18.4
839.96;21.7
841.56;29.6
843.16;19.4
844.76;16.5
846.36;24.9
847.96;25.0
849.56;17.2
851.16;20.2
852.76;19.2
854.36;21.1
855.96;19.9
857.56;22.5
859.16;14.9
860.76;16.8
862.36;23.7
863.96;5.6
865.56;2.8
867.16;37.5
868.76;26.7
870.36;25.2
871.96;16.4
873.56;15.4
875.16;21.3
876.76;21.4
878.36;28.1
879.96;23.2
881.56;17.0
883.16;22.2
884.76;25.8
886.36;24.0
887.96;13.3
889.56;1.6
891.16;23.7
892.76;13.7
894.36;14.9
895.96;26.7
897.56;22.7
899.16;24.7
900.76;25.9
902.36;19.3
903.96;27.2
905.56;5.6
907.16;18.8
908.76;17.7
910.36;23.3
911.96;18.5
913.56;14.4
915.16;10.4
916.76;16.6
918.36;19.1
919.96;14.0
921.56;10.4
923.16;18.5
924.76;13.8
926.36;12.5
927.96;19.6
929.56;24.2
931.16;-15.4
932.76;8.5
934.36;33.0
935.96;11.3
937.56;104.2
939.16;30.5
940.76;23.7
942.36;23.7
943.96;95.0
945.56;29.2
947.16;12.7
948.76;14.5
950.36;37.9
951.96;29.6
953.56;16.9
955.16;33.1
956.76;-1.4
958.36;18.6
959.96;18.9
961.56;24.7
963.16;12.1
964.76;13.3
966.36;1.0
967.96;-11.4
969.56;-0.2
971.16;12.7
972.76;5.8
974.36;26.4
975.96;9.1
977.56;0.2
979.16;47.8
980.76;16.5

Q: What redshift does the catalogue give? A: 0.037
